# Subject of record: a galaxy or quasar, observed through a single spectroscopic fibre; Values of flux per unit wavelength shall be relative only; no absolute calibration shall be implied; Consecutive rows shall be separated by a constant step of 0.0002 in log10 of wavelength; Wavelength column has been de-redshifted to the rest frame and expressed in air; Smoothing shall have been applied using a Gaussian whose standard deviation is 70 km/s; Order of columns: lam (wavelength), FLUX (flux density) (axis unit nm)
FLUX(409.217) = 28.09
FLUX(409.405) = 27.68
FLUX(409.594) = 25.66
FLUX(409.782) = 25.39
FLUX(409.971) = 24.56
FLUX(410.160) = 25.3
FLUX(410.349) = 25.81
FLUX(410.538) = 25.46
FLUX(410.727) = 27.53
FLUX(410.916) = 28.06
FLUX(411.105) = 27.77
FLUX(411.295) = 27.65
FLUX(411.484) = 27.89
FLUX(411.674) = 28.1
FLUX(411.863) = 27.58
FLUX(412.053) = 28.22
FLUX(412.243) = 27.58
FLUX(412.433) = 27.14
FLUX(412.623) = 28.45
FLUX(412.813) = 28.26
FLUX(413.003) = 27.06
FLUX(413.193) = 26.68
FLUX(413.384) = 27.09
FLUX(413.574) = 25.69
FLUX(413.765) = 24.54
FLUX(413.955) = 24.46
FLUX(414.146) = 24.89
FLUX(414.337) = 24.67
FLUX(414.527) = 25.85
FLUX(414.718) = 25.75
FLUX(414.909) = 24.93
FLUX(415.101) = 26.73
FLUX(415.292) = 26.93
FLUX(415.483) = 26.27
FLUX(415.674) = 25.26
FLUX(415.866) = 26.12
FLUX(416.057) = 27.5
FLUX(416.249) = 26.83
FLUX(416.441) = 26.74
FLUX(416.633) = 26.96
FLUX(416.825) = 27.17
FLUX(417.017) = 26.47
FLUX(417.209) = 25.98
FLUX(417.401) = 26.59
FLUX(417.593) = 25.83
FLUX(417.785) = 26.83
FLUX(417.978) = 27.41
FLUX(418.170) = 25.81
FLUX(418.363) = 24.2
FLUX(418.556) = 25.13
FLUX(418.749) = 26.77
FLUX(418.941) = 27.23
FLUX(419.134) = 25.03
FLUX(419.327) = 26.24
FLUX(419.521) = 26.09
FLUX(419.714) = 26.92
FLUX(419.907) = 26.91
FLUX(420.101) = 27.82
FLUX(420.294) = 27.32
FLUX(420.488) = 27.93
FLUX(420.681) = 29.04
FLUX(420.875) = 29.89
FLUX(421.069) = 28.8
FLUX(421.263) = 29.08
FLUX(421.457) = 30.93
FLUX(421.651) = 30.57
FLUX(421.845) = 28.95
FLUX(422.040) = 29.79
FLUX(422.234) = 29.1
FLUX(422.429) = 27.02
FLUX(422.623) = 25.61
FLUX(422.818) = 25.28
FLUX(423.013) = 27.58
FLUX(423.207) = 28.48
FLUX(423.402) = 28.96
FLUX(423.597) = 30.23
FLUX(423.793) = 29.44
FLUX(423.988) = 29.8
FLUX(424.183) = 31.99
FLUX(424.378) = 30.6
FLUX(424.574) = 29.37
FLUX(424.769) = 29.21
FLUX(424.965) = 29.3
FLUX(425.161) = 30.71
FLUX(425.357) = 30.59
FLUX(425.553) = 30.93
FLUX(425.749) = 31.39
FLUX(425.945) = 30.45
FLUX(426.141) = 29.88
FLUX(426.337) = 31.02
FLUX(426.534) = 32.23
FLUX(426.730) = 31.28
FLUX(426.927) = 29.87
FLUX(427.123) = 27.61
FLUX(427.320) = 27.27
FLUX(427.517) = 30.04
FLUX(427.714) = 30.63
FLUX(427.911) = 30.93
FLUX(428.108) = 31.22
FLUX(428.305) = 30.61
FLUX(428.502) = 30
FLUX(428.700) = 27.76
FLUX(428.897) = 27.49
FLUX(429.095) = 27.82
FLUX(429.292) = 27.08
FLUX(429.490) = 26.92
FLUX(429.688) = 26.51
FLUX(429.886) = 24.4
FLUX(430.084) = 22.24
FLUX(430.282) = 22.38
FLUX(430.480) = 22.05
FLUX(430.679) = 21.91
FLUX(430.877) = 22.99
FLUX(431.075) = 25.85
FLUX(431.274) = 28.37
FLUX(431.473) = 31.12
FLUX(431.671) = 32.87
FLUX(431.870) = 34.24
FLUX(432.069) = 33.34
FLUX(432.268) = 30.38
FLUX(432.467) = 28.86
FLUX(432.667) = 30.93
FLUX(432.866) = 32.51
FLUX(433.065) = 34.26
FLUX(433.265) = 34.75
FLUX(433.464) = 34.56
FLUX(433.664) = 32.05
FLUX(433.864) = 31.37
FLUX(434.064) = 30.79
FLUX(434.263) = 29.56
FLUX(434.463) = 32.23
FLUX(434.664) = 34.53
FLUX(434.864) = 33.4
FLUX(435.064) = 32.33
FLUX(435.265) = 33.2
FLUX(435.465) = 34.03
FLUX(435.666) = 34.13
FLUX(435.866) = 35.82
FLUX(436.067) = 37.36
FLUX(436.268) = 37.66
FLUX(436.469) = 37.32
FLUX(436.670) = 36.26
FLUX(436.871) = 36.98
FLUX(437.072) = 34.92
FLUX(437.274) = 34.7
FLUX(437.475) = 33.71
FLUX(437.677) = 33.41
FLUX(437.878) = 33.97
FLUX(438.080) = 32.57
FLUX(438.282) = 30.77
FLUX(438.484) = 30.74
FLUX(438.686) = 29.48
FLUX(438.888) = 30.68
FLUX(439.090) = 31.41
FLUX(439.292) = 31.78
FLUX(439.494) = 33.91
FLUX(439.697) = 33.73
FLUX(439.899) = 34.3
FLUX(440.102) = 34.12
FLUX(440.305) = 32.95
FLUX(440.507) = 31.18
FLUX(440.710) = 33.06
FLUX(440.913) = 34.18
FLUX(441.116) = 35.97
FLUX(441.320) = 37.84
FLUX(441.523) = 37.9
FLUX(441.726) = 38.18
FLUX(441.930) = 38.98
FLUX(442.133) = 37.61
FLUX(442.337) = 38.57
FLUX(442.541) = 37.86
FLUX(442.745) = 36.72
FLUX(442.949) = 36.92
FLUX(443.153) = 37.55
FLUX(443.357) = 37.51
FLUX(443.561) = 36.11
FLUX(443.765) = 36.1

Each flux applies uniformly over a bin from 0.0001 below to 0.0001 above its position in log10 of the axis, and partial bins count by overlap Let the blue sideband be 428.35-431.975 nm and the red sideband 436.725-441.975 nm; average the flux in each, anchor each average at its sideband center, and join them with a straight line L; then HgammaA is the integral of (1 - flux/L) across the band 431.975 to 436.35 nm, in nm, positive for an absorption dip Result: -0.46 nm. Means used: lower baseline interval 26.8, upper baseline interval 33.9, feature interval 33.1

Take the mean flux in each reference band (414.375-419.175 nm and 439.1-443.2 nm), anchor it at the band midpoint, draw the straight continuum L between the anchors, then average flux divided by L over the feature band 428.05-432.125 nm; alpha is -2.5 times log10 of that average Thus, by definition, 0.15 mag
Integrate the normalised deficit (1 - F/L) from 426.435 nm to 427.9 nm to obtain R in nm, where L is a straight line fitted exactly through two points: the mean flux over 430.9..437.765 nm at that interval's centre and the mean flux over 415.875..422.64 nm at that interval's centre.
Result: 0.021 nm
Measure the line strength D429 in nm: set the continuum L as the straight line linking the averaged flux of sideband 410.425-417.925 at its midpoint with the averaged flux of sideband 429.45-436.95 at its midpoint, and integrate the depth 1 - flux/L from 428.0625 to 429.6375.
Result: 0.08 nm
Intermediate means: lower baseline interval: 26.7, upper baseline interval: 31.1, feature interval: 28.5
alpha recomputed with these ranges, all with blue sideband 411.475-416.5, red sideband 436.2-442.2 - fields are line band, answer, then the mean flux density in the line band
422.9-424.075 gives 0.02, 29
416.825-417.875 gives 0.05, 26.4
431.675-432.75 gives 0.02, 31.6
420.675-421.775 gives -0.04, 29.8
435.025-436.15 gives -0.04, 34.5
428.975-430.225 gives 0.21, 25.7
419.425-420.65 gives 0.04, 27.3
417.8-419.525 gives 0.08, 26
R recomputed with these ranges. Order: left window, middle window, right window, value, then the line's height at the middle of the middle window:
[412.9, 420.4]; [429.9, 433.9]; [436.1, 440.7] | 0.276 nm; 31.3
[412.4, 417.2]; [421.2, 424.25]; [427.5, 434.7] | -0.124 nm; 27.8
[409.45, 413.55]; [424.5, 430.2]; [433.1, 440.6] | 0.348 nm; 31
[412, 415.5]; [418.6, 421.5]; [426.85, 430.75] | -0.097 nm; 26.7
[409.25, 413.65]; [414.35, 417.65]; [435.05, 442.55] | 0.228 nm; 28.3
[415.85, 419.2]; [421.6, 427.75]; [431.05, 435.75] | -0.113 nm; 29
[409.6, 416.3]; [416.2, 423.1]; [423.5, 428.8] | 0.263 nm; 28.4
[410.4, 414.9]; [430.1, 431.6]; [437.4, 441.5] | 0.295 nm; 31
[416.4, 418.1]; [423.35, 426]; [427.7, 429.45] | -0.182 nm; 28.3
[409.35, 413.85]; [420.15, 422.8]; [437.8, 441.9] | 0.050 nm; 29.2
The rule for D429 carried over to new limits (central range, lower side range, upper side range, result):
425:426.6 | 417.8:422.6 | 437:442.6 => -0.071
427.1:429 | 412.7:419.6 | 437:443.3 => 0.056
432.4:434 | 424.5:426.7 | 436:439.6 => 0.003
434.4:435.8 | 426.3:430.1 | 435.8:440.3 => -0.051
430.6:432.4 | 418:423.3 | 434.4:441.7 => 0.143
